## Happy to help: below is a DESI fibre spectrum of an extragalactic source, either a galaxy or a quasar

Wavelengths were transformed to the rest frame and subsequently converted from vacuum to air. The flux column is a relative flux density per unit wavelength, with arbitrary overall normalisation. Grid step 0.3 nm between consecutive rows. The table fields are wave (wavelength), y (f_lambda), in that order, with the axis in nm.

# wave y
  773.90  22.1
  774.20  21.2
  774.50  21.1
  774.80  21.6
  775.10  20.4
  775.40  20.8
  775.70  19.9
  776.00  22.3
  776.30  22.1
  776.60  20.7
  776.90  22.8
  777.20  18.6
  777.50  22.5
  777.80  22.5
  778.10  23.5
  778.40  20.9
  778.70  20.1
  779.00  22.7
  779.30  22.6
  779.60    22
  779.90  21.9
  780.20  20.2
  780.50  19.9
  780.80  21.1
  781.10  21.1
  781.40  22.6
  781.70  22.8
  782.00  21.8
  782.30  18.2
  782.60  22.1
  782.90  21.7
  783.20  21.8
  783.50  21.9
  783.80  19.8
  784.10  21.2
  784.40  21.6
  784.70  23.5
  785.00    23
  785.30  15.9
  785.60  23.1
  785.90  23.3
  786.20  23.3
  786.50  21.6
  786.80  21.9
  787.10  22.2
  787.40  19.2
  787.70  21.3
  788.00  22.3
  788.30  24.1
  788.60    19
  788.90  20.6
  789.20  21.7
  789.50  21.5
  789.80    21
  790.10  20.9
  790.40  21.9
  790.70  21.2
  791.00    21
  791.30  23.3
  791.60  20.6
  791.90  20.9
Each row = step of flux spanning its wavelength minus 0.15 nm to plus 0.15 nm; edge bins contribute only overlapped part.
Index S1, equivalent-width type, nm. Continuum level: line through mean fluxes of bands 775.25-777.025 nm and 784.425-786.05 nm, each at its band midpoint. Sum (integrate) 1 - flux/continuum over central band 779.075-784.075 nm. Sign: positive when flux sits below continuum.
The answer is 0.06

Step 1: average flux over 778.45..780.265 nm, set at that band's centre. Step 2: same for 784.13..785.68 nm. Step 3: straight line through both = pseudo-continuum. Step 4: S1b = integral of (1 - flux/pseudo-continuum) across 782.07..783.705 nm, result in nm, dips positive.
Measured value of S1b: 0.02 nm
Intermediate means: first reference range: 21.6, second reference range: 21.3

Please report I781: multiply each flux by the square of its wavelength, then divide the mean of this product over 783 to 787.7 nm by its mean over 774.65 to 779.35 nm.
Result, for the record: 1.02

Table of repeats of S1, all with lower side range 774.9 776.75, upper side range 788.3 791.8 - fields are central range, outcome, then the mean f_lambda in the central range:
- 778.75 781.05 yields -0.032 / 21.4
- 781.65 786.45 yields -0.081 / 21.5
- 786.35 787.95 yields -0.006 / 21.3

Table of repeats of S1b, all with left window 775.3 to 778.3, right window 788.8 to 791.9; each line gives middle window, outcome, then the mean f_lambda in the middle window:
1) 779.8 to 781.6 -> 0.029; 21.2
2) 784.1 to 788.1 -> -0.048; 21.7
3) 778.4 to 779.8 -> -0.014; 21.8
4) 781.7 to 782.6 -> 0.028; 20.8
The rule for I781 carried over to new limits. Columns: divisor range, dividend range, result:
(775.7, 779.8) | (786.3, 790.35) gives 1.01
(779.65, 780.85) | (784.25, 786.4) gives 1.07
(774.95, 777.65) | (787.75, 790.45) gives 1.05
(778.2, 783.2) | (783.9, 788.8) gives 1.03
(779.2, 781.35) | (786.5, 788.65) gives 1.03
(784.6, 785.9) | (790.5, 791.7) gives 1.02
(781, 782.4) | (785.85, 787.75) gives 1.03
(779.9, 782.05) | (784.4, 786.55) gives 1.04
